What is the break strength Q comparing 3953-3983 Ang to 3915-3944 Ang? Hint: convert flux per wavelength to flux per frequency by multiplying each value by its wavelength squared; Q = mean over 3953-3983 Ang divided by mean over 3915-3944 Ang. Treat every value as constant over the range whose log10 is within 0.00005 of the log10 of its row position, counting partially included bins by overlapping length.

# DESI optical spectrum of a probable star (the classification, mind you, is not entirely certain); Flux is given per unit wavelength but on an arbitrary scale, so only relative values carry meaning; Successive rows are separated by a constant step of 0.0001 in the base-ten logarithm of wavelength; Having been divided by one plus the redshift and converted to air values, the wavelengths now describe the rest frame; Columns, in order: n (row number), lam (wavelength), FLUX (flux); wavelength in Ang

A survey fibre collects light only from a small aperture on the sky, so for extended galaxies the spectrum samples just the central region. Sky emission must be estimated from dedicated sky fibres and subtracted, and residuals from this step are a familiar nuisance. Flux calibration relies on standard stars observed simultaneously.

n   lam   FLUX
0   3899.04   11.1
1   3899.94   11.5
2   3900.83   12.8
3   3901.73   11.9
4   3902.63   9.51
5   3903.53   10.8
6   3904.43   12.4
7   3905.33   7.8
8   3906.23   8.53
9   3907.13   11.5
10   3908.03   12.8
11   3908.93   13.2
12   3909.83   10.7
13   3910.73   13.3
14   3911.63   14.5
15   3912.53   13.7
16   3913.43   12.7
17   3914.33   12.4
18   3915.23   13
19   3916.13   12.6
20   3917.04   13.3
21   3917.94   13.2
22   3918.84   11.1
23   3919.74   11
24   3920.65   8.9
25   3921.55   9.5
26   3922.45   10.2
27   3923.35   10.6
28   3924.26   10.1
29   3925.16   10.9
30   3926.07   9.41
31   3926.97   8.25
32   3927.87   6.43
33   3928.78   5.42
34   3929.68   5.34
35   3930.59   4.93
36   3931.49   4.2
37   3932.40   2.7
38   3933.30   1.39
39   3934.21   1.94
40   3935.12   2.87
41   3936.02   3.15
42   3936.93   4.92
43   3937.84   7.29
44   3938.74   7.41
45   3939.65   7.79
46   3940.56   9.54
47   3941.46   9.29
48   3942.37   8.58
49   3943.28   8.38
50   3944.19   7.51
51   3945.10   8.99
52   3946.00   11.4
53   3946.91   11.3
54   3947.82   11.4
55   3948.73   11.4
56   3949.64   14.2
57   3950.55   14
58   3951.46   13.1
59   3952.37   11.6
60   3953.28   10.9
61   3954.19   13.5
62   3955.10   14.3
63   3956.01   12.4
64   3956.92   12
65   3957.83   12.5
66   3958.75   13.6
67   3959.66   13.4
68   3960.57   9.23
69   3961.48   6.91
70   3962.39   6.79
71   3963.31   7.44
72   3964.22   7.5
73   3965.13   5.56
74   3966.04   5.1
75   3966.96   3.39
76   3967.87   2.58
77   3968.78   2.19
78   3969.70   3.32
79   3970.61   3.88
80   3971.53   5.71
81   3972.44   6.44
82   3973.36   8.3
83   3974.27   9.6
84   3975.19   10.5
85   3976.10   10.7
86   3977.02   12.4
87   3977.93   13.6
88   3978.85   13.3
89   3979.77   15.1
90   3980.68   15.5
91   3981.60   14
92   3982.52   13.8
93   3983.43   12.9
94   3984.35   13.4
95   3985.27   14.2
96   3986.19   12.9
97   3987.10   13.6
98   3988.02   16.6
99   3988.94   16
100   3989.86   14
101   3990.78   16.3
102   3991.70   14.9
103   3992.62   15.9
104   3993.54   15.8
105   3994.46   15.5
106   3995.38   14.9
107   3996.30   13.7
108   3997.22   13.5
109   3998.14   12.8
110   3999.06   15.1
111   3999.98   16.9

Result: 1.24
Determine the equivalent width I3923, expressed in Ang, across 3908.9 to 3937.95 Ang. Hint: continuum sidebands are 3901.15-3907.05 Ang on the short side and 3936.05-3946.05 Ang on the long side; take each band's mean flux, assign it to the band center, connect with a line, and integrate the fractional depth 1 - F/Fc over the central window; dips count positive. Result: 1.3 Ang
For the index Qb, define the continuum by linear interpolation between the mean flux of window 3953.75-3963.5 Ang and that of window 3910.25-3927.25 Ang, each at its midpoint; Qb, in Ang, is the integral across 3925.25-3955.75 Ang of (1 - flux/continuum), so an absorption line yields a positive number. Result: 8.05 Ang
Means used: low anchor 11.5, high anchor 11.2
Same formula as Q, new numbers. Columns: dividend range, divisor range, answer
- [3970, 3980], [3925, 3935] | 1.89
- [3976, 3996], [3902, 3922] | 1.28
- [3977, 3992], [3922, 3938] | 2.42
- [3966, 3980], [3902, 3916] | 0.69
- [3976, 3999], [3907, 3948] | 1.62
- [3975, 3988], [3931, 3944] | 2.41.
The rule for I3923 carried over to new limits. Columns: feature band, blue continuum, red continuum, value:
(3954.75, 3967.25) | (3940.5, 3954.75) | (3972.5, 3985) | 2.4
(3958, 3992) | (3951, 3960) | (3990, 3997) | 9.0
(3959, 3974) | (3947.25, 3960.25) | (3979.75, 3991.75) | 8.0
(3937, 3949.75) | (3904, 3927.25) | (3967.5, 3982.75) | 1.4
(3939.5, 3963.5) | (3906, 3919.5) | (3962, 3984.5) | -1.7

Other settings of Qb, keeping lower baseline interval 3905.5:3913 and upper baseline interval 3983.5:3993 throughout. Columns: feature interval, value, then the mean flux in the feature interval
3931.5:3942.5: 6.4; 5.43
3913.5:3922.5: 0.6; 11.6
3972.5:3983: 1.6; 12.2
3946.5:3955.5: 0.6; 12.6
